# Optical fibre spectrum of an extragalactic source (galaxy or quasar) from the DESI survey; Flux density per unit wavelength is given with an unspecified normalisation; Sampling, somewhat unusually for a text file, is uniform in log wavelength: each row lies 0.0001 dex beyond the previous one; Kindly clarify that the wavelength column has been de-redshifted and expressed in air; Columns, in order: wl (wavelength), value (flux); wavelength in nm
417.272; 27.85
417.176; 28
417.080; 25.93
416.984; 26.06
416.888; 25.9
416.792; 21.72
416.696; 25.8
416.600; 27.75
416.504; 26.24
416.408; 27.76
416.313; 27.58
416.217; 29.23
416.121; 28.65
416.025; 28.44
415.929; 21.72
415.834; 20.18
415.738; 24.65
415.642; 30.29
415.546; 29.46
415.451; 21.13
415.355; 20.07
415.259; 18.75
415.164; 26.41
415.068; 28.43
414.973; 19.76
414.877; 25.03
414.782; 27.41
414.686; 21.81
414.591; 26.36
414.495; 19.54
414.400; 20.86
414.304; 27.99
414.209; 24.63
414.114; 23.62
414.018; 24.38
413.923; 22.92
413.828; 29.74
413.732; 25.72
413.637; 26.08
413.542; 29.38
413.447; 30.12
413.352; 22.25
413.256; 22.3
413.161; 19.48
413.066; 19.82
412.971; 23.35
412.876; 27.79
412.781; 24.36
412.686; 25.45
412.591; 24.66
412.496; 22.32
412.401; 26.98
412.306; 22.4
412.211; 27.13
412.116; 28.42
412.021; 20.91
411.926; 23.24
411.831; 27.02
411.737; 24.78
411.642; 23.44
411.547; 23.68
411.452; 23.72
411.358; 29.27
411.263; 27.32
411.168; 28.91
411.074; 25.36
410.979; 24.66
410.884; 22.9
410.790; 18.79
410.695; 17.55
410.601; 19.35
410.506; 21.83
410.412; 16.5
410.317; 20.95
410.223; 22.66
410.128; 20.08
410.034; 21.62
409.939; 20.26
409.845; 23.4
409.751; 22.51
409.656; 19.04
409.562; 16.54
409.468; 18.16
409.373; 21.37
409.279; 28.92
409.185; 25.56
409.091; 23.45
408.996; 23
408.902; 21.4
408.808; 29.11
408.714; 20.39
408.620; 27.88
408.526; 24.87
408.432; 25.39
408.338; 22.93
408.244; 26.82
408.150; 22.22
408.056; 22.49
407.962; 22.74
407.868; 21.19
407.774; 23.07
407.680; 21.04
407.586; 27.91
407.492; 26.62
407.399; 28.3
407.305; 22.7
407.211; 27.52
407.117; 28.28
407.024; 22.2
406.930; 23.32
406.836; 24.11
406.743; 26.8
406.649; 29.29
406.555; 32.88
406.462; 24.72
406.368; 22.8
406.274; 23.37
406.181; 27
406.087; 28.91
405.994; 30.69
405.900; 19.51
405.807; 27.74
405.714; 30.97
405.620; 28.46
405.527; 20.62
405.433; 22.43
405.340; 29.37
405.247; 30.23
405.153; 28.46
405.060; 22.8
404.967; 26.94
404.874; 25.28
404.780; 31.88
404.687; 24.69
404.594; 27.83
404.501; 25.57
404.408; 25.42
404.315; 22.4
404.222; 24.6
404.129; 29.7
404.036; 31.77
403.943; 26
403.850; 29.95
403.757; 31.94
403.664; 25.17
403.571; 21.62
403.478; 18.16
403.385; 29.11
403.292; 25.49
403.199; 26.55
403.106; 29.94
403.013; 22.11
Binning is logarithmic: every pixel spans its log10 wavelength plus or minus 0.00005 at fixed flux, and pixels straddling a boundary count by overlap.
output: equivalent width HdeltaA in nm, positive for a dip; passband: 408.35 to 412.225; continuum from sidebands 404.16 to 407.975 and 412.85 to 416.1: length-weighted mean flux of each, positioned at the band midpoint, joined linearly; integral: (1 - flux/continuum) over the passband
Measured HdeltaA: 0.31 nm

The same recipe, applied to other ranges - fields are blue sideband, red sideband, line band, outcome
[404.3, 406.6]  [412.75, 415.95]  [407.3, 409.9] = 0.22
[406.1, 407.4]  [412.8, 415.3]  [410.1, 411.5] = 0.13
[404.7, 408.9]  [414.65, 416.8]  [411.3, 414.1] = 0.06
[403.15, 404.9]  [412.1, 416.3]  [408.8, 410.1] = 0.17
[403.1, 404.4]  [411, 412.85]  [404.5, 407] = -0.03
